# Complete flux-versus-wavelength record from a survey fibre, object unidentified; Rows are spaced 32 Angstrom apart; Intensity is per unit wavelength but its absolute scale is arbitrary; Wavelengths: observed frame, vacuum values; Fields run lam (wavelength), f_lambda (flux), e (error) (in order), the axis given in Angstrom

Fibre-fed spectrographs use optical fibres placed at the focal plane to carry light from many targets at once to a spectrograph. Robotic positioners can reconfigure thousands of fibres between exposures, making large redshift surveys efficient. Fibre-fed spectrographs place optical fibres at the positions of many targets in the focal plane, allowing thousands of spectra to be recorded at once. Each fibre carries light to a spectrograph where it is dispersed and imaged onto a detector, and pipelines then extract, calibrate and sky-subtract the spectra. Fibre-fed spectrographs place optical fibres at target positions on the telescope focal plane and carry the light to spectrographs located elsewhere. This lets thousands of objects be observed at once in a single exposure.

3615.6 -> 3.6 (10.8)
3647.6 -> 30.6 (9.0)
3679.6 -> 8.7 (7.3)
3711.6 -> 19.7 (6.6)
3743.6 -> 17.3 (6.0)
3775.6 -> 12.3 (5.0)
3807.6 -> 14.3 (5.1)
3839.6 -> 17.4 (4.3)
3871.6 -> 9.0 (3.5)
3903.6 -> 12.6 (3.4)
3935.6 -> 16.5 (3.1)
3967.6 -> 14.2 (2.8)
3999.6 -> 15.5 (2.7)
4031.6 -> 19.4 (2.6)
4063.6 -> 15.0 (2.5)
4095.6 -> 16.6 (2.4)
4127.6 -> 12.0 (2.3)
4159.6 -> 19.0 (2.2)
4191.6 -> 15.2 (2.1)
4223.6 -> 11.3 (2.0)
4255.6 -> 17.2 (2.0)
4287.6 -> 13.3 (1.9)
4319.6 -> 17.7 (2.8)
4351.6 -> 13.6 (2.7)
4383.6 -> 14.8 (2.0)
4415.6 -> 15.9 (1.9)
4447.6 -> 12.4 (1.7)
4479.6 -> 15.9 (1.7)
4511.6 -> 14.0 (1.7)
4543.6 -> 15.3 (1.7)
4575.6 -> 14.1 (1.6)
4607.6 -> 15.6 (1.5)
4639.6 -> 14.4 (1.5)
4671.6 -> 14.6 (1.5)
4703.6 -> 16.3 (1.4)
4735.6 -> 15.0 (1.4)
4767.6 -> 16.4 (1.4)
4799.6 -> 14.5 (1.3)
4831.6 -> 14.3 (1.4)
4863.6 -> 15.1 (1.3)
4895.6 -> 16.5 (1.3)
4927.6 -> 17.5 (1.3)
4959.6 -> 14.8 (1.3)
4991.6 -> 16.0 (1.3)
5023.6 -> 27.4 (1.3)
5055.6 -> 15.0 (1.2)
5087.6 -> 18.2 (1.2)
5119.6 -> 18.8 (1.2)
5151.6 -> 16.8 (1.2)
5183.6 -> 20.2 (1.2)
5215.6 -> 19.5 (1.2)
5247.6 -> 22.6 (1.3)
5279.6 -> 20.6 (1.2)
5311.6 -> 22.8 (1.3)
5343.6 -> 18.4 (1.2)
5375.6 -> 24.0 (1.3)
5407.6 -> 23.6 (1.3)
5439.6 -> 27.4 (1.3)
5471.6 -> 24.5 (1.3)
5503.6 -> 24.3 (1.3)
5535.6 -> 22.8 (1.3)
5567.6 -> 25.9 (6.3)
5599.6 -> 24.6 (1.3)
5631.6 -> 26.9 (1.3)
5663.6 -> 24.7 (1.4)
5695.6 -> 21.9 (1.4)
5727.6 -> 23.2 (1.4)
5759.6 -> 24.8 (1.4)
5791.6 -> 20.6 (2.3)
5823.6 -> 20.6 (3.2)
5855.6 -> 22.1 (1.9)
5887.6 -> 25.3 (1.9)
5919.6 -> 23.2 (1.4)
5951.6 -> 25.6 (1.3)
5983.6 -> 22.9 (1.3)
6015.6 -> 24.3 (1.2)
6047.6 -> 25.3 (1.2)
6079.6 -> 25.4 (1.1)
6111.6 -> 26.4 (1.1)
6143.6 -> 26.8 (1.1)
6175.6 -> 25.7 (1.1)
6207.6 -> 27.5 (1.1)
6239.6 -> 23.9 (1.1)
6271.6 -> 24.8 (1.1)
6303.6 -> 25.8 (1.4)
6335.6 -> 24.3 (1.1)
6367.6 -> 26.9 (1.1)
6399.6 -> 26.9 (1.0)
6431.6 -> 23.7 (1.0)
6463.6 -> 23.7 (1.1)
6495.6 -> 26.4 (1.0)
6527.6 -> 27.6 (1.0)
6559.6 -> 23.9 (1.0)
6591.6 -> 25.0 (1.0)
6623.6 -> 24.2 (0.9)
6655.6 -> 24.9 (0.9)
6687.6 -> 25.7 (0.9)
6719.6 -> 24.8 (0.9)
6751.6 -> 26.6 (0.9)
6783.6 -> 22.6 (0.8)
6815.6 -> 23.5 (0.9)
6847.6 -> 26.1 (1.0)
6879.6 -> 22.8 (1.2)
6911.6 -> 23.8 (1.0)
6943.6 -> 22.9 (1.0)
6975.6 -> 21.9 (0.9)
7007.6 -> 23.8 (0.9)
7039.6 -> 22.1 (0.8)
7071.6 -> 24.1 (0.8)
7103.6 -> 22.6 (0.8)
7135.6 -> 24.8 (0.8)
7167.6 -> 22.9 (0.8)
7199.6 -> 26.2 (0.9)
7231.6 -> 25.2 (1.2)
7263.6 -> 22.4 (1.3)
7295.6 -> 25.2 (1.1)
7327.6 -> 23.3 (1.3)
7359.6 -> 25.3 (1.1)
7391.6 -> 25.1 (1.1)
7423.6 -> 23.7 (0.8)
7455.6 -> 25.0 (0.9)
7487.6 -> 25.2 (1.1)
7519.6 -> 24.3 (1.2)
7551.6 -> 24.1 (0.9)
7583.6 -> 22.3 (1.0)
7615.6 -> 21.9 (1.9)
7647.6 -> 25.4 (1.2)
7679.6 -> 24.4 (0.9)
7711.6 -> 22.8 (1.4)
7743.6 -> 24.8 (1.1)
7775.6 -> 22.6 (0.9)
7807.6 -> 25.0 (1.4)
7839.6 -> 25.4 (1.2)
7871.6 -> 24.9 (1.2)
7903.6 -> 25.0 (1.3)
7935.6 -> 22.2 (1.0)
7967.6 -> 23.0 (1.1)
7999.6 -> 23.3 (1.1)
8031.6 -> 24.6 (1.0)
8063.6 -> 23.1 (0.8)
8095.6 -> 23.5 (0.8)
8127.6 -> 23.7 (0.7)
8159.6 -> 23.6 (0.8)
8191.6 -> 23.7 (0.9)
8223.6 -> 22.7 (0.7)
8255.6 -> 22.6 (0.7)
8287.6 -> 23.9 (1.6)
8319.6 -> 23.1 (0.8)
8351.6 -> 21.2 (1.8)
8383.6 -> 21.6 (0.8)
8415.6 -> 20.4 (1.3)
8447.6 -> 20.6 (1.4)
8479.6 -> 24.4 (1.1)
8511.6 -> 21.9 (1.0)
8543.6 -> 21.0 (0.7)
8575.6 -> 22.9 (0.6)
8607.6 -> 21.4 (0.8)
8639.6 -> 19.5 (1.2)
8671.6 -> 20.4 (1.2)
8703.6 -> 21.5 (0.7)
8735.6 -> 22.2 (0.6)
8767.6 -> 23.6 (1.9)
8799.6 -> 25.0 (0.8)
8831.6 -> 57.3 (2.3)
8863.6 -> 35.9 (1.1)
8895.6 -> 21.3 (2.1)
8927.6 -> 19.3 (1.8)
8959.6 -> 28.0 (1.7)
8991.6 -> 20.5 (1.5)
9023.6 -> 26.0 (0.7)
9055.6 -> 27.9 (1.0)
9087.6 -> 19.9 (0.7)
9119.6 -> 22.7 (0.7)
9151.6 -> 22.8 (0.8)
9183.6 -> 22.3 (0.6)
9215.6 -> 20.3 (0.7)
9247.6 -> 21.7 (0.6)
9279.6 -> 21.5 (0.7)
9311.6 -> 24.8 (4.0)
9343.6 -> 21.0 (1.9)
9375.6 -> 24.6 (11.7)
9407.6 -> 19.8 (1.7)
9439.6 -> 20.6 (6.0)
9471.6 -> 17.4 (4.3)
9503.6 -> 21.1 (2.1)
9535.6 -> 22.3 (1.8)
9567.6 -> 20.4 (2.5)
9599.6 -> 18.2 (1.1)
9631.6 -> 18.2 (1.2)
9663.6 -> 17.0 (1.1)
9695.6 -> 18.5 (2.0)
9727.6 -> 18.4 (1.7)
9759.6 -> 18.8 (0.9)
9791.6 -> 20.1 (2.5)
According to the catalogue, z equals 0.345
